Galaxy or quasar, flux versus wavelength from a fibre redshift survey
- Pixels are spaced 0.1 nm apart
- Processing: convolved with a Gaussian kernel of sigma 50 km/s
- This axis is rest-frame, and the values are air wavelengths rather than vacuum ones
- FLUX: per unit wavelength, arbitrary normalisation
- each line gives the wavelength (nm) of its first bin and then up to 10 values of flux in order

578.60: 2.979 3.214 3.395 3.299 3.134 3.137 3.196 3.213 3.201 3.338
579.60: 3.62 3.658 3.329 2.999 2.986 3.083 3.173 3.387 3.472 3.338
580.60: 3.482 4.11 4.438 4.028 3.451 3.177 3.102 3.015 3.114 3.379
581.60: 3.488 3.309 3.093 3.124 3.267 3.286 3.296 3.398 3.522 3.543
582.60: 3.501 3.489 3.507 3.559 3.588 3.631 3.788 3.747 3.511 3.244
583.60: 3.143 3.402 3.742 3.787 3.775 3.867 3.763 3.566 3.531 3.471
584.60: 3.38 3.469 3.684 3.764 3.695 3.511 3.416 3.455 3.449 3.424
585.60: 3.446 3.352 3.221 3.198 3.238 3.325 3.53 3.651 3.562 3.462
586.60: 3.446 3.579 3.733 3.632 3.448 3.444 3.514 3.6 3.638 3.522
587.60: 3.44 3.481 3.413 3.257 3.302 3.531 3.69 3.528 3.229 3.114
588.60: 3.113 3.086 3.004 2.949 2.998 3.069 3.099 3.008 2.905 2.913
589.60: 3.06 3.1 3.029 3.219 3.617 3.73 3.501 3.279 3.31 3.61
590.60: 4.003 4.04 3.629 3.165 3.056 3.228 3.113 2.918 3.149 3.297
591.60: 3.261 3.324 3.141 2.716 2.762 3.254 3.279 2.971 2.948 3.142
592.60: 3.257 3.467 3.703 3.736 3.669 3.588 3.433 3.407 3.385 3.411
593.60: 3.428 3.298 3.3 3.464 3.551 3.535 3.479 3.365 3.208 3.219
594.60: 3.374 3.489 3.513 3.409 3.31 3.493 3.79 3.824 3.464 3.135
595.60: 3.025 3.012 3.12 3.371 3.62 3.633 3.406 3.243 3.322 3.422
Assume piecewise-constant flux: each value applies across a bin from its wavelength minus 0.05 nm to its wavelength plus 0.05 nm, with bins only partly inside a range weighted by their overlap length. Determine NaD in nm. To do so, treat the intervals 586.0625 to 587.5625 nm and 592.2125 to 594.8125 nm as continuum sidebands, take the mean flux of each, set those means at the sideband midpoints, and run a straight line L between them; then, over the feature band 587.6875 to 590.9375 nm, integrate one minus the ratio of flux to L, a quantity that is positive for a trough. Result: 0.17 nm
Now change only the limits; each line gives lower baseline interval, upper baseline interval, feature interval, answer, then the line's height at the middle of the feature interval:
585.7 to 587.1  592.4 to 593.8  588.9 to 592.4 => 0.23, 3.44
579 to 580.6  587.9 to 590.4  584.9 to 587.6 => -0.21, 3.23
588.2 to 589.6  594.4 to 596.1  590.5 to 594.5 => -0.09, 3.26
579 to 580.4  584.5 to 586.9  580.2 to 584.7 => -0.18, 3.36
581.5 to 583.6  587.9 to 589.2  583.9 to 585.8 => -0.11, 3.35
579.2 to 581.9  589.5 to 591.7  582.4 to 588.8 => -0.25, 3.36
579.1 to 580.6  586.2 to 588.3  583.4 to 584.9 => -0.06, 3.42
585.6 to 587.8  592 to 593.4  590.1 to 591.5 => 0.00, 3.39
